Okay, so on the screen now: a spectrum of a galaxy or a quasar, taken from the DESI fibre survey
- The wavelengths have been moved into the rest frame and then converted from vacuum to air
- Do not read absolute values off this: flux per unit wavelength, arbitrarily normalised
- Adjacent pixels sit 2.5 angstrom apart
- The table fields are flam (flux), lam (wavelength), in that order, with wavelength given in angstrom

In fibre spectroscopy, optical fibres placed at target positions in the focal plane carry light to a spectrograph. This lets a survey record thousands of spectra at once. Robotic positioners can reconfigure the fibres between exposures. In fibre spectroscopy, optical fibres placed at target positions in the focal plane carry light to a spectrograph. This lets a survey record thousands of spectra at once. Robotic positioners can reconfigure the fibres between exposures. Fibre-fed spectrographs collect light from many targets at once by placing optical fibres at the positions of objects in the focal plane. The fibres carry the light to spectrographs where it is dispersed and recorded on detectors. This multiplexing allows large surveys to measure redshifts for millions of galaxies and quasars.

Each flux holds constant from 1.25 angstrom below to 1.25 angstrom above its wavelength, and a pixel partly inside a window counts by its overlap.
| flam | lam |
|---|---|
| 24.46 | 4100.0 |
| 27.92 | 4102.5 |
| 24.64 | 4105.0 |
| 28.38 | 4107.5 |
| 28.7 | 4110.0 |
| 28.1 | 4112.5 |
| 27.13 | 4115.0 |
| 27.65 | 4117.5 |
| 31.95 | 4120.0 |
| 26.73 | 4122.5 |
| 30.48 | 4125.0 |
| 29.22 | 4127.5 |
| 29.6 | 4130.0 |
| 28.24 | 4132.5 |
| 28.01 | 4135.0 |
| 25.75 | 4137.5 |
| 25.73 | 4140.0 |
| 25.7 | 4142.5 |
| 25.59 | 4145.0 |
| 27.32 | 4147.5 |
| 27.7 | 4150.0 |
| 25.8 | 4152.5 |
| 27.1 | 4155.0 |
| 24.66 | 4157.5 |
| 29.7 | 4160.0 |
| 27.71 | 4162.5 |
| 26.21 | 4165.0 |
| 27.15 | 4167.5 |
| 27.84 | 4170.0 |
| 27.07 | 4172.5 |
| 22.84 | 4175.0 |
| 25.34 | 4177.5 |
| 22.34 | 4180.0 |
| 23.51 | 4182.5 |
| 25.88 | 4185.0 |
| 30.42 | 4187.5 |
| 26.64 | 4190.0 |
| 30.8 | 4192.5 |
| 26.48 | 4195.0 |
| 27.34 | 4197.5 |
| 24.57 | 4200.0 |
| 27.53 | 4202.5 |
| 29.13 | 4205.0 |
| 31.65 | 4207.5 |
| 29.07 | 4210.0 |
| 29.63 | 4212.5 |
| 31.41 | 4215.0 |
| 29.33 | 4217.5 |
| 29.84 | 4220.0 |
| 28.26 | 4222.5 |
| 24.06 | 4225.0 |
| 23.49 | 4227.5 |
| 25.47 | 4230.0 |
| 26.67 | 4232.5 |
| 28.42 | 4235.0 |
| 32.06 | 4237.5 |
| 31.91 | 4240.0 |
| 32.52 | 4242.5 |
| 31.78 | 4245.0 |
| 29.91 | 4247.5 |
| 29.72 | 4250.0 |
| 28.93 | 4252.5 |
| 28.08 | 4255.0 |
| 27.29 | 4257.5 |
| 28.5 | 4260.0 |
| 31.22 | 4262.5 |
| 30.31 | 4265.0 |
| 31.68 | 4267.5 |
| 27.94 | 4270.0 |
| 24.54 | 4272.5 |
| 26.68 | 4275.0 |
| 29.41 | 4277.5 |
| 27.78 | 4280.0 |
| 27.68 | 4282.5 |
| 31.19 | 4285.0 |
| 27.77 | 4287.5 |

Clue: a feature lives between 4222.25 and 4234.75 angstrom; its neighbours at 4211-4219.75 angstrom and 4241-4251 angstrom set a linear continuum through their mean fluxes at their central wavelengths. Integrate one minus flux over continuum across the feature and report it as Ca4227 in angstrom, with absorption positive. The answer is 2.0 angstrom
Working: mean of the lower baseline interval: 30.1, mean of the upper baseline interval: 31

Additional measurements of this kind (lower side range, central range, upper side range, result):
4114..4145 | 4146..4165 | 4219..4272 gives 0.7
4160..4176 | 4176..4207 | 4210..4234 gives 0.5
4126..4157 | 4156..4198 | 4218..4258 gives 1.7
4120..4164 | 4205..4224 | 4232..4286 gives -0.8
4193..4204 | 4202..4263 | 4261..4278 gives -2.8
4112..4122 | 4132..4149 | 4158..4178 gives 0.7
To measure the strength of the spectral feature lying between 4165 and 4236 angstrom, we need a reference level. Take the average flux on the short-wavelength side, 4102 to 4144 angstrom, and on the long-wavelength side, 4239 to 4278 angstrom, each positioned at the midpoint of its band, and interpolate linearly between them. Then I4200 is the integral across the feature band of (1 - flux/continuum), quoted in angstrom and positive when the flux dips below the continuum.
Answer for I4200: 3.8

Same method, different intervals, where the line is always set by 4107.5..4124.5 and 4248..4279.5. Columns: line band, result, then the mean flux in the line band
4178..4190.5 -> 1.3 angstrom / 25.7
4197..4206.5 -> 0.5 angstrom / 27.2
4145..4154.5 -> 0.6 angstrom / 26.8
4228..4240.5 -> 0.1 angstrom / 28.4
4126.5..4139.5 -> 0.2 angstrom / 28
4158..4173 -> 0.6 angstrom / 27.5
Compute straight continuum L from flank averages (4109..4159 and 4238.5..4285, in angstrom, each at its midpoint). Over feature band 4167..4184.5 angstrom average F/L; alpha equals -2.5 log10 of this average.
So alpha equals 0.12 mag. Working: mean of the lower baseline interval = 27.6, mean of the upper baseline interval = 29.3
